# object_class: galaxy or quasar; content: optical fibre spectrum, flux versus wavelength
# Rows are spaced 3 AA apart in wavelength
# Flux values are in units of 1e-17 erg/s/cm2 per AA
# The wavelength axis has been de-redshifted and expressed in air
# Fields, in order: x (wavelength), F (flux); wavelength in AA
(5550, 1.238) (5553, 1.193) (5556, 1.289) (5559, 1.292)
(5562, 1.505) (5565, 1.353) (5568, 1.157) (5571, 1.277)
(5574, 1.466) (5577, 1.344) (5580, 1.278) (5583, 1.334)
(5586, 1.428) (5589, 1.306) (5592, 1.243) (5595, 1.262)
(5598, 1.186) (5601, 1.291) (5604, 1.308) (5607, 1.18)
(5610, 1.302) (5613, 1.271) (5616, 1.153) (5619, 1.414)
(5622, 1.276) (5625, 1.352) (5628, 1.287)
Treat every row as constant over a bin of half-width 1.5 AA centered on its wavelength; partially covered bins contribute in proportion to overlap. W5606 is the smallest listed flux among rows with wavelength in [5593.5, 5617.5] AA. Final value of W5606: 1.153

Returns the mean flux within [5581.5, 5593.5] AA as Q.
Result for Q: 1.33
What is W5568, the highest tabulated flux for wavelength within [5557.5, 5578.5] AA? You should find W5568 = 1.505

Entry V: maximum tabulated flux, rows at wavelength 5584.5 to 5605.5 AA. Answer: 1.428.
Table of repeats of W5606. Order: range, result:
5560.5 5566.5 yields 1.353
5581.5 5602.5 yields 1.186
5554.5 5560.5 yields 1.289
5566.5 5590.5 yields 1.157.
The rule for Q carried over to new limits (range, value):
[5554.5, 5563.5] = 1.36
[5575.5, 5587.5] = 1.35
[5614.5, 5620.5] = 1.28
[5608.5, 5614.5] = 1.29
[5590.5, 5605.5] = 1.26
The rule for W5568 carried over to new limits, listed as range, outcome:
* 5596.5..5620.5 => 1.414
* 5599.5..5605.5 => 1.308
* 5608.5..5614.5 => 1.302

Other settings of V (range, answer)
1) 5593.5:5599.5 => 1.262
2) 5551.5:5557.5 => 1.289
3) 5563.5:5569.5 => 1.353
